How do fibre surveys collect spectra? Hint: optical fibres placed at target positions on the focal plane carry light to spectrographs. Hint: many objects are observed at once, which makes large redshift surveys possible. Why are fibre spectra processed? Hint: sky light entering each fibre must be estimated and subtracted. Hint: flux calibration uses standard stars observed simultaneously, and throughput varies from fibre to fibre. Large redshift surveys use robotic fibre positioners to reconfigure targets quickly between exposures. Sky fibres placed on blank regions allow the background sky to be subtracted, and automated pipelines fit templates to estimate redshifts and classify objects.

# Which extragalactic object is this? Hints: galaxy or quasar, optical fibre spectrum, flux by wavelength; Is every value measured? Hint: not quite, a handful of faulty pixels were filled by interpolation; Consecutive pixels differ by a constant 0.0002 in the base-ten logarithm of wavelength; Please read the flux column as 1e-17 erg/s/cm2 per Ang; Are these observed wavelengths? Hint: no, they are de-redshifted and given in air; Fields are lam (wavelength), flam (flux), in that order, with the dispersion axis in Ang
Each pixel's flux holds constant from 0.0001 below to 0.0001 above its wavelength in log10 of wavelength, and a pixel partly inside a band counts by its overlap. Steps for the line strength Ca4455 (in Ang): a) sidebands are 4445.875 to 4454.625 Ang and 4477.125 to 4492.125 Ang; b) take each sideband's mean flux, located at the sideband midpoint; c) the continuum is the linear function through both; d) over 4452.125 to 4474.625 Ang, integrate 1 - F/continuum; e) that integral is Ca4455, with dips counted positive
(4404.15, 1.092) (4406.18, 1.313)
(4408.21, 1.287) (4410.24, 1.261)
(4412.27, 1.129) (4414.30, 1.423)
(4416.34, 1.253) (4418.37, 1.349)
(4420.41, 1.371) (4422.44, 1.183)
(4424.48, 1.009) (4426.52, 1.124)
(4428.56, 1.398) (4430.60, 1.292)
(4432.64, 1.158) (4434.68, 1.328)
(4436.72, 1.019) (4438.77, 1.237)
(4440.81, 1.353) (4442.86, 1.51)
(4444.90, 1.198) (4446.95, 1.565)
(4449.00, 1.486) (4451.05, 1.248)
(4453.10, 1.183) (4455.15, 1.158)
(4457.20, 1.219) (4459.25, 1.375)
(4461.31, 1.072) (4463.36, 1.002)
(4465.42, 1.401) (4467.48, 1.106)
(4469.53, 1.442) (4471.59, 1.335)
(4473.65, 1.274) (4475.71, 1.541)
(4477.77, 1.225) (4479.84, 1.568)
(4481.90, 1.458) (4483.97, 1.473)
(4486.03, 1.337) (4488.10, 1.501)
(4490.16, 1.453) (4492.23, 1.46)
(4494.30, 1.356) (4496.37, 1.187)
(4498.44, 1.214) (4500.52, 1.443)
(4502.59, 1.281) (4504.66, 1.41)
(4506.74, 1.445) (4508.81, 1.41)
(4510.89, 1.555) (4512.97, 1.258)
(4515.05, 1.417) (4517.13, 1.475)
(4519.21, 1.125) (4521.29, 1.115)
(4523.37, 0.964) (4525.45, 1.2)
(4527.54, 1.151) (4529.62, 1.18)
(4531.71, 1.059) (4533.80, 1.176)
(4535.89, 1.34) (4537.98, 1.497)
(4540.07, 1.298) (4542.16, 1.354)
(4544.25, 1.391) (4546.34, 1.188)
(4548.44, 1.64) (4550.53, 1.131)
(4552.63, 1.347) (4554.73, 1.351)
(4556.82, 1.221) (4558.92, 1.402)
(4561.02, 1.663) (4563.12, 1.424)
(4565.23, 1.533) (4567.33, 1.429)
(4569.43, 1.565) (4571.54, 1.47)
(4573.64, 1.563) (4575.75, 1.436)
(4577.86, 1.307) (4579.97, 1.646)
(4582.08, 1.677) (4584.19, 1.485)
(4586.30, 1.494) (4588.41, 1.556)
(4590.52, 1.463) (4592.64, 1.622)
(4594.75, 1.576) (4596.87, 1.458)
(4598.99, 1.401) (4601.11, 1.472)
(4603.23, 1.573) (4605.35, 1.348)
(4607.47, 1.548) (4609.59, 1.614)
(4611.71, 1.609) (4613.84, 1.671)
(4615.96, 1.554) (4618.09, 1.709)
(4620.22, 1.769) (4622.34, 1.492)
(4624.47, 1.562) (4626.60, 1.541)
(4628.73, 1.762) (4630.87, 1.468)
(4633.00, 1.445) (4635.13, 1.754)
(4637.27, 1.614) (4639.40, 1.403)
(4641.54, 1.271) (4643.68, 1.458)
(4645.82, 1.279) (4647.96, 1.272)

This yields 2.51 Ang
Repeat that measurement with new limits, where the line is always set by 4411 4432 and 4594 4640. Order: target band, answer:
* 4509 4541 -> 3.6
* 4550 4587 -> 0.7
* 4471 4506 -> -0.7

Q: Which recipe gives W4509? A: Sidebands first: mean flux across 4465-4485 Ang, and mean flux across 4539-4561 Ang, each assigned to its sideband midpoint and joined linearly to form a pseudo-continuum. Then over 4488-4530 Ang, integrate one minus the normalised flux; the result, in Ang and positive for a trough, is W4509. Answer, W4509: 1.69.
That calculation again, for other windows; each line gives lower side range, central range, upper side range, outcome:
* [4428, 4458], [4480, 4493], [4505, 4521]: -1.1 Ang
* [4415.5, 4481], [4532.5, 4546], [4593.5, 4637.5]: 1.0 Ang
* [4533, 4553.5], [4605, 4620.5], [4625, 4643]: -1.2 Ang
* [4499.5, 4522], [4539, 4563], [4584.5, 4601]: 1.1 Ang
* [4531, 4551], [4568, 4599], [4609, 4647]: -1.9 Ang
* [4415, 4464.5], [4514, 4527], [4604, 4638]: 1.8 Ang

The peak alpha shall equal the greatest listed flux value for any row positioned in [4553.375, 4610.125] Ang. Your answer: 1.677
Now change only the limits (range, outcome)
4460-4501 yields 1.568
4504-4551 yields 1.64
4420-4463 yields 1.565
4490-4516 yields 1.555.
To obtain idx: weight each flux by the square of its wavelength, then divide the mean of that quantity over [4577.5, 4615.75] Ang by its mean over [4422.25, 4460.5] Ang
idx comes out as 1.3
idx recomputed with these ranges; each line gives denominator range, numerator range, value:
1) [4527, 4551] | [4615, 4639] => 1.29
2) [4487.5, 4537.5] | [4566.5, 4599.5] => 1.20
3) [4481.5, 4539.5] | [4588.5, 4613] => 1.20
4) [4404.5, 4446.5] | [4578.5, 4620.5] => 1.33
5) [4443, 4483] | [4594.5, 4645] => 1.26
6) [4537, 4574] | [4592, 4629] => 1.14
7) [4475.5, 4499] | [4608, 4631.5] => 1.23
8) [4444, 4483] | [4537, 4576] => 1.13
